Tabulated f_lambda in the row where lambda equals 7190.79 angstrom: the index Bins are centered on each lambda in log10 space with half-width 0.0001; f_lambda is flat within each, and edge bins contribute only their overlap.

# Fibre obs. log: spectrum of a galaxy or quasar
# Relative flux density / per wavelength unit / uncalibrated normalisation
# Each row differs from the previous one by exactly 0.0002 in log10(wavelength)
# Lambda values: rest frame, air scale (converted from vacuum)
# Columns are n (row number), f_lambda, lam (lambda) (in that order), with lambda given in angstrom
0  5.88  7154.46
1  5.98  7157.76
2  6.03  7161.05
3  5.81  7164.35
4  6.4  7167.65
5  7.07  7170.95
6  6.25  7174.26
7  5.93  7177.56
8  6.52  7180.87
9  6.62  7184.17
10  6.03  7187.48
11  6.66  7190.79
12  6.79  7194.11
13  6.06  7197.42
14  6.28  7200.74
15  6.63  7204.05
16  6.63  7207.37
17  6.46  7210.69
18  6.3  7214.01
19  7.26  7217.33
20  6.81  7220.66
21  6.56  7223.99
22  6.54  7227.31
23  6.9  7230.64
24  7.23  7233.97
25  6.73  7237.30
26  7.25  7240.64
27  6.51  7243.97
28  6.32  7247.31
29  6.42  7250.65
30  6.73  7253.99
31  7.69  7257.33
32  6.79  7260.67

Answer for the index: 6.66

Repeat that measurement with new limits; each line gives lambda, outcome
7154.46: 5.88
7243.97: 6.51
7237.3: 6.73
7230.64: 6.9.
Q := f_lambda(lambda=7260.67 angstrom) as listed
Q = 6.79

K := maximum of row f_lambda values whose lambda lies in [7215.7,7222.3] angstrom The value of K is 7.26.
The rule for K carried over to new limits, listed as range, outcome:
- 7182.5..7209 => 6.79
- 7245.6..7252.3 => 6.42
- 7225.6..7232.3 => 6.9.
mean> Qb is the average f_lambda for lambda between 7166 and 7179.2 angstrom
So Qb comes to 6.41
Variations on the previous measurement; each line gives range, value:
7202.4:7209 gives 6.63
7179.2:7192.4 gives 6.46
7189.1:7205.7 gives 6.48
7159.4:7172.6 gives 6.33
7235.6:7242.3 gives 6.99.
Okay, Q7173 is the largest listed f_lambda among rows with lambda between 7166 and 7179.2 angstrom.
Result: 7.07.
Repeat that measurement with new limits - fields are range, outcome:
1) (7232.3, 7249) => 7.25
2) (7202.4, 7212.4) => 6.63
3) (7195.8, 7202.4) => 6.28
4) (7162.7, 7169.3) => 6.4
